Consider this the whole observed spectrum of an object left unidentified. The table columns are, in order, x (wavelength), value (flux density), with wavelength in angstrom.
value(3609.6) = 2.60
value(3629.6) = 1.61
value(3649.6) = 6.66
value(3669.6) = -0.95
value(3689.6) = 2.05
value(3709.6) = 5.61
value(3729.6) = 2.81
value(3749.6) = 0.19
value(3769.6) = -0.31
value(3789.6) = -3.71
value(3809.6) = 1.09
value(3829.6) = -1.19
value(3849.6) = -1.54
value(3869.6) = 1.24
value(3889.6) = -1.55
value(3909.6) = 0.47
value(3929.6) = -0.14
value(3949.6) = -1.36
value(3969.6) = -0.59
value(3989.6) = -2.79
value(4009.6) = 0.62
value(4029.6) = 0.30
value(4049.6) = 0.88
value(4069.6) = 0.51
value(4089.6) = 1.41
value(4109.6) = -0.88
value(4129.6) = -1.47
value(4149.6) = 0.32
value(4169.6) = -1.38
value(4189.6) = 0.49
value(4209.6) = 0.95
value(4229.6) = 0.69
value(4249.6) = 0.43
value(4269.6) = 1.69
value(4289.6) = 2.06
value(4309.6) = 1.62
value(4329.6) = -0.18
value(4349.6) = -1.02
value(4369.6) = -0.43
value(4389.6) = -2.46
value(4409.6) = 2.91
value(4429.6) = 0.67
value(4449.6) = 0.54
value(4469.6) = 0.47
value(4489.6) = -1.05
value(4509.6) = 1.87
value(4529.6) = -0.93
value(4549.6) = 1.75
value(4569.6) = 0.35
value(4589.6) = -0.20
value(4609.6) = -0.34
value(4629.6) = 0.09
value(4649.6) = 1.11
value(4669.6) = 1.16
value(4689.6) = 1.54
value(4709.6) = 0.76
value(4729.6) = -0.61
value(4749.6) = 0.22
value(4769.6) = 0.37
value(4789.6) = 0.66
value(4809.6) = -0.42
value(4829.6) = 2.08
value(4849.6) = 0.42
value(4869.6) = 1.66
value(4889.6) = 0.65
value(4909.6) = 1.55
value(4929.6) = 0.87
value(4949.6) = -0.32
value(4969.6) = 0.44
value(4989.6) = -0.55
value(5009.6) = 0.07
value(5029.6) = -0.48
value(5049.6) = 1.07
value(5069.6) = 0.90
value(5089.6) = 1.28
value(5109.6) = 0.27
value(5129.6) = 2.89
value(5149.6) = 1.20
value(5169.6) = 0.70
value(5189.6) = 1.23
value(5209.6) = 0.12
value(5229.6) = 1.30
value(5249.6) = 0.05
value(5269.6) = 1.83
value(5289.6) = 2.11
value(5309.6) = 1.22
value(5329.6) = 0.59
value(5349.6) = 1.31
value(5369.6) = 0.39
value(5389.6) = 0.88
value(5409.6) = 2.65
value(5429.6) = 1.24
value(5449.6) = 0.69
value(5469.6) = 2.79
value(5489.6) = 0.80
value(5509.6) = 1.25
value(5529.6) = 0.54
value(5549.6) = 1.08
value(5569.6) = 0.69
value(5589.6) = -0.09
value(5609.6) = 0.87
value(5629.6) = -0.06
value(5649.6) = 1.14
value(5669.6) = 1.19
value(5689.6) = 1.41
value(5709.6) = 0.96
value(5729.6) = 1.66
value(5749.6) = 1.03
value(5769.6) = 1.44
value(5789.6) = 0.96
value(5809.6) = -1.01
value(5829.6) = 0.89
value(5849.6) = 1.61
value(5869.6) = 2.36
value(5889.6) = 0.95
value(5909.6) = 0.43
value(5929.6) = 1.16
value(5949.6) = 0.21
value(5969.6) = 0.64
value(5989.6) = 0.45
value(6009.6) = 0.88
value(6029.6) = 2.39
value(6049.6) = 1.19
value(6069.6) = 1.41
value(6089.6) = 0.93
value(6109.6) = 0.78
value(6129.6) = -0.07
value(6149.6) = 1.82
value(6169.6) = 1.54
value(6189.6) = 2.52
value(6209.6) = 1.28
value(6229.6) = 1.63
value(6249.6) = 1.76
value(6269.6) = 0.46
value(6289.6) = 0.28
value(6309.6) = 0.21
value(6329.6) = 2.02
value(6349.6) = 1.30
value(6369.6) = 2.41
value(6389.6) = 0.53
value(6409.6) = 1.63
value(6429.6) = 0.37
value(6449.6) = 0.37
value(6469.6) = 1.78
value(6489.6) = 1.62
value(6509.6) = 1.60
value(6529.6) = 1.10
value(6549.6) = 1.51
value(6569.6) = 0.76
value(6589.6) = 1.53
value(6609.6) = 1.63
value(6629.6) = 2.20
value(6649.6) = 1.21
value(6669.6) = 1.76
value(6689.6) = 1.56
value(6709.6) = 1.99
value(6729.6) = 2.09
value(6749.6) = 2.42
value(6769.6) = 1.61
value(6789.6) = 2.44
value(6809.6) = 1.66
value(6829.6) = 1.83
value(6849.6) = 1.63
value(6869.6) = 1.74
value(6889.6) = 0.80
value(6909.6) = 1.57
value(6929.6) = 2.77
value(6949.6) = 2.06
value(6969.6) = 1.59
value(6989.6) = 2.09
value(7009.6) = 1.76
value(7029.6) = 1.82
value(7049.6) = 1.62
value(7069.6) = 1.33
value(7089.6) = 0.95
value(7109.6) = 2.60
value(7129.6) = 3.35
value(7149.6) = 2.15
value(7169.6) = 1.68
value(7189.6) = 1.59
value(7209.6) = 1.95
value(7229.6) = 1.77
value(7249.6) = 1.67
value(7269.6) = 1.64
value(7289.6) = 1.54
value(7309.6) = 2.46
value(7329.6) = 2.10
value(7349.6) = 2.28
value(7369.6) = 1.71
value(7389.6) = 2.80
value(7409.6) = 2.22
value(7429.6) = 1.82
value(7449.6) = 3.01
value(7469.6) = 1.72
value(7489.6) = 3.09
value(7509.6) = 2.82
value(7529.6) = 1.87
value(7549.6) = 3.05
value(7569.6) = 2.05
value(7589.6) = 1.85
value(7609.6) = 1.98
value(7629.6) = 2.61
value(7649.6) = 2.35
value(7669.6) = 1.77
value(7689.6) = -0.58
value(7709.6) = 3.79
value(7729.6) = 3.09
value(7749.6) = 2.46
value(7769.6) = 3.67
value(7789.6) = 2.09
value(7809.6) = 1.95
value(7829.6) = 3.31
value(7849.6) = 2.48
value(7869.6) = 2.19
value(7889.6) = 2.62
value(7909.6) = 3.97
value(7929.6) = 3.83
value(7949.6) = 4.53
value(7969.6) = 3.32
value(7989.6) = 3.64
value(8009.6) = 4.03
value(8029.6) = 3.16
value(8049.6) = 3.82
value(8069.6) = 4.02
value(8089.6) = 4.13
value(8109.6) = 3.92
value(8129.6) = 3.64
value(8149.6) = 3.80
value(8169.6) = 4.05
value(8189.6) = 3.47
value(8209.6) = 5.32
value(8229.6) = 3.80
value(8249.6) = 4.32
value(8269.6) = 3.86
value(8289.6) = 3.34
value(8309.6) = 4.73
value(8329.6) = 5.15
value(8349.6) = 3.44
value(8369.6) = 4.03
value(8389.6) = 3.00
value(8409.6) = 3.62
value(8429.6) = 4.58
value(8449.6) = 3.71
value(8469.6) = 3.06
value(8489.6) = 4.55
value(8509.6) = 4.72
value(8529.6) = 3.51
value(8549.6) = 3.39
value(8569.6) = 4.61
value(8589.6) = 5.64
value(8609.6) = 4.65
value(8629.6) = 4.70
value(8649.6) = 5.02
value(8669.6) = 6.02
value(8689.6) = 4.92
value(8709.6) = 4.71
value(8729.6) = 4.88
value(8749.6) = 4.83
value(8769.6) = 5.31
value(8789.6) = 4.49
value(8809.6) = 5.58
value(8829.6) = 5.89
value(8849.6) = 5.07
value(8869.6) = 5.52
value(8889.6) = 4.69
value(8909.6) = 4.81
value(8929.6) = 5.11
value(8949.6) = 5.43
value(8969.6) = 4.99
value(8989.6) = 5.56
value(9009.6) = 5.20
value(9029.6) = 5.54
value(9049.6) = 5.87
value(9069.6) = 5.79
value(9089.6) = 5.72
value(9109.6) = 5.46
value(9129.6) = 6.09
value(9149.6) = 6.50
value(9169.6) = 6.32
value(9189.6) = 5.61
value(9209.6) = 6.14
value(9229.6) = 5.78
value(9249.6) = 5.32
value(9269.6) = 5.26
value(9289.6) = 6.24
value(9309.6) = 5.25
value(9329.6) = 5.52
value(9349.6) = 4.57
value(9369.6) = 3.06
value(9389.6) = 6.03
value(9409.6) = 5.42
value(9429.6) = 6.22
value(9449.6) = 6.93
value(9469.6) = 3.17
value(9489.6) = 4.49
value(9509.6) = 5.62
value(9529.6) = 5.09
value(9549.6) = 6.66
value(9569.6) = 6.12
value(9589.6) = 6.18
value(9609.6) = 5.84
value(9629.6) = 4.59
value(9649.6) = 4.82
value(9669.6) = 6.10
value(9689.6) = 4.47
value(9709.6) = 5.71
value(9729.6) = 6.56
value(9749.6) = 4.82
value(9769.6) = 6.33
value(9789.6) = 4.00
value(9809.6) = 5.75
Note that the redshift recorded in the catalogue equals 0.983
